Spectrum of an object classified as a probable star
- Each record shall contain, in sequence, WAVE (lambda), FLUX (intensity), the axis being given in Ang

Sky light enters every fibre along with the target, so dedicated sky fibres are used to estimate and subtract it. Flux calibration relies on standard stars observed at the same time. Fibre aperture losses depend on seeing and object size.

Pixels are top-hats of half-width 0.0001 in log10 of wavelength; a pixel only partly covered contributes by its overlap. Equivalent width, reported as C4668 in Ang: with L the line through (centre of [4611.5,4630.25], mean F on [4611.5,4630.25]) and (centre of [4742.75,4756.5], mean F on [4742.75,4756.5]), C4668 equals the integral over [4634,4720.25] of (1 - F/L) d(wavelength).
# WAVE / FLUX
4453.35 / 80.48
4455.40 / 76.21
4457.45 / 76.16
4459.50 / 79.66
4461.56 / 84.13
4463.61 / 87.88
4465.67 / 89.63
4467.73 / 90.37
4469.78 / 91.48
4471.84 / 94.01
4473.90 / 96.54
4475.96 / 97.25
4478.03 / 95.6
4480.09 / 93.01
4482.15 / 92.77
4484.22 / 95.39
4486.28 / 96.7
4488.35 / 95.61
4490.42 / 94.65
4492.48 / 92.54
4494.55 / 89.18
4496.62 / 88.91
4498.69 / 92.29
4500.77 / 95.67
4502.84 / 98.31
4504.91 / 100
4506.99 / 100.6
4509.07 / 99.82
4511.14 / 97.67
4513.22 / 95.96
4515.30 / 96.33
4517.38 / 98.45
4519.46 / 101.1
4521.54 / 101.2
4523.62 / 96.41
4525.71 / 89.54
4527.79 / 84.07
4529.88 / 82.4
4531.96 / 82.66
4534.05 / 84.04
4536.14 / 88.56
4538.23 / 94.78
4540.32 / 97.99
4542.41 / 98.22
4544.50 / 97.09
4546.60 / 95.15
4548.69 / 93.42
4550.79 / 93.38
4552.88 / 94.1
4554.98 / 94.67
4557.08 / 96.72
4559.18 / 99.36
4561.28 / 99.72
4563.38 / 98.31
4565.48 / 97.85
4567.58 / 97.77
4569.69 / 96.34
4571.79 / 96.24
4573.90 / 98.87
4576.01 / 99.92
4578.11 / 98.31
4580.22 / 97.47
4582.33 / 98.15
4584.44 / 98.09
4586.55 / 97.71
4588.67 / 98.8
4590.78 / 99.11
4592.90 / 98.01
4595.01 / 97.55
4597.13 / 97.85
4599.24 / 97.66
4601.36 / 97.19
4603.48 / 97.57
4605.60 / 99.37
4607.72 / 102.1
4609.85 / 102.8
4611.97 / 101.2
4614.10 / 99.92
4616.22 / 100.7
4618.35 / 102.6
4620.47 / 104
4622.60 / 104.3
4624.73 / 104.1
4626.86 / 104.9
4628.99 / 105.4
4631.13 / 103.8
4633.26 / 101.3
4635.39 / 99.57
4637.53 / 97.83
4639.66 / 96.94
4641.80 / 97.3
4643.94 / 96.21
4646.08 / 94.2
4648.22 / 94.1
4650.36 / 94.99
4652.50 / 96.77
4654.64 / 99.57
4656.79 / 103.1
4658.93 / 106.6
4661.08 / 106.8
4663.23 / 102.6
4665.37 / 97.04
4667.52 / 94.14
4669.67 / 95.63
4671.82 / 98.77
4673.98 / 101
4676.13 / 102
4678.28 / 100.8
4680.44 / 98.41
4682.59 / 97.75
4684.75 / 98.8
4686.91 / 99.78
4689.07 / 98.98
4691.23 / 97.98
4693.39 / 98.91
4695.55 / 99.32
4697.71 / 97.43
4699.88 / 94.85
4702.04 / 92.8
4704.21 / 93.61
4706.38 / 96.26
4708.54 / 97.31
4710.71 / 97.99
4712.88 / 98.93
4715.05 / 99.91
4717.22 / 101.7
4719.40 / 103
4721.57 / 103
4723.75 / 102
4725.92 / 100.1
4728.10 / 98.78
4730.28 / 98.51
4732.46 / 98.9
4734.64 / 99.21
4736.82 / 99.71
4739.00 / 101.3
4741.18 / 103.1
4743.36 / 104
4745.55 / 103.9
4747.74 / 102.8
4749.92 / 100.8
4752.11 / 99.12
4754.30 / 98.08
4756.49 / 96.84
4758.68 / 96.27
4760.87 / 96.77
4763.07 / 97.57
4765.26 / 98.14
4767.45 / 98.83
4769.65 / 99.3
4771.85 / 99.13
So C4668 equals 3.1 Ang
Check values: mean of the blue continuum 103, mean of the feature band 98.5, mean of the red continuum 101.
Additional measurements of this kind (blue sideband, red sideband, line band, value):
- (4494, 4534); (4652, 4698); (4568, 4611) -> -0.78 Ang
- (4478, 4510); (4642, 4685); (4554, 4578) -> -0.28 Ang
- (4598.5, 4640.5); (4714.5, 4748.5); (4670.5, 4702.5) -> 0.83 Ang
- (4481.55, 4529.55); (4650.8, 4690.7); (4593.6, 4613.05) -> -0.26 Ang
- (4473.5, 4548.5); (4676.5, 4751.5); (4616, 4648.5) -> -1.07 Ang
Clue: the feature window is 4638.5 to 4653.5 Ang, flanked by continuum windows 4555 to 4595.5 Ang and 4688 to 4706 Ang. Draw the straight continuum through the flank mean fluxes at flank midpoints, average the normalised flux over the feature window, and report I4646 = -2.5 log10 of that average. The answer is 0.016 mag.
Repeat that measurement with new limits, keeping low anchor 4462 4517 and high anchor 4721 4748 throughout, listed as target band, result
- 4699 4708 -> 0.06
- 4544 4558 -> 0.02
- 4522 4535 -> 0.10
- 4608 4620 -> -0.04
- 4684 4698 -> 0.01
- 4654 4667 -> -0.04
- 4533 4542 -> 0.05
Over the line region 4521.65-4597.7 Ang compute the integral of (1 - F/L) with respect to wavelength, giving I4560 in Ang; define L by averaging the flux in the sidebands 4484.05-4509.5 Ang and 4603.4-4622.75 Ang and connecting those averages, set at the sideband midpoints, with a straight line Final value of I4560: 2.6 Ang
